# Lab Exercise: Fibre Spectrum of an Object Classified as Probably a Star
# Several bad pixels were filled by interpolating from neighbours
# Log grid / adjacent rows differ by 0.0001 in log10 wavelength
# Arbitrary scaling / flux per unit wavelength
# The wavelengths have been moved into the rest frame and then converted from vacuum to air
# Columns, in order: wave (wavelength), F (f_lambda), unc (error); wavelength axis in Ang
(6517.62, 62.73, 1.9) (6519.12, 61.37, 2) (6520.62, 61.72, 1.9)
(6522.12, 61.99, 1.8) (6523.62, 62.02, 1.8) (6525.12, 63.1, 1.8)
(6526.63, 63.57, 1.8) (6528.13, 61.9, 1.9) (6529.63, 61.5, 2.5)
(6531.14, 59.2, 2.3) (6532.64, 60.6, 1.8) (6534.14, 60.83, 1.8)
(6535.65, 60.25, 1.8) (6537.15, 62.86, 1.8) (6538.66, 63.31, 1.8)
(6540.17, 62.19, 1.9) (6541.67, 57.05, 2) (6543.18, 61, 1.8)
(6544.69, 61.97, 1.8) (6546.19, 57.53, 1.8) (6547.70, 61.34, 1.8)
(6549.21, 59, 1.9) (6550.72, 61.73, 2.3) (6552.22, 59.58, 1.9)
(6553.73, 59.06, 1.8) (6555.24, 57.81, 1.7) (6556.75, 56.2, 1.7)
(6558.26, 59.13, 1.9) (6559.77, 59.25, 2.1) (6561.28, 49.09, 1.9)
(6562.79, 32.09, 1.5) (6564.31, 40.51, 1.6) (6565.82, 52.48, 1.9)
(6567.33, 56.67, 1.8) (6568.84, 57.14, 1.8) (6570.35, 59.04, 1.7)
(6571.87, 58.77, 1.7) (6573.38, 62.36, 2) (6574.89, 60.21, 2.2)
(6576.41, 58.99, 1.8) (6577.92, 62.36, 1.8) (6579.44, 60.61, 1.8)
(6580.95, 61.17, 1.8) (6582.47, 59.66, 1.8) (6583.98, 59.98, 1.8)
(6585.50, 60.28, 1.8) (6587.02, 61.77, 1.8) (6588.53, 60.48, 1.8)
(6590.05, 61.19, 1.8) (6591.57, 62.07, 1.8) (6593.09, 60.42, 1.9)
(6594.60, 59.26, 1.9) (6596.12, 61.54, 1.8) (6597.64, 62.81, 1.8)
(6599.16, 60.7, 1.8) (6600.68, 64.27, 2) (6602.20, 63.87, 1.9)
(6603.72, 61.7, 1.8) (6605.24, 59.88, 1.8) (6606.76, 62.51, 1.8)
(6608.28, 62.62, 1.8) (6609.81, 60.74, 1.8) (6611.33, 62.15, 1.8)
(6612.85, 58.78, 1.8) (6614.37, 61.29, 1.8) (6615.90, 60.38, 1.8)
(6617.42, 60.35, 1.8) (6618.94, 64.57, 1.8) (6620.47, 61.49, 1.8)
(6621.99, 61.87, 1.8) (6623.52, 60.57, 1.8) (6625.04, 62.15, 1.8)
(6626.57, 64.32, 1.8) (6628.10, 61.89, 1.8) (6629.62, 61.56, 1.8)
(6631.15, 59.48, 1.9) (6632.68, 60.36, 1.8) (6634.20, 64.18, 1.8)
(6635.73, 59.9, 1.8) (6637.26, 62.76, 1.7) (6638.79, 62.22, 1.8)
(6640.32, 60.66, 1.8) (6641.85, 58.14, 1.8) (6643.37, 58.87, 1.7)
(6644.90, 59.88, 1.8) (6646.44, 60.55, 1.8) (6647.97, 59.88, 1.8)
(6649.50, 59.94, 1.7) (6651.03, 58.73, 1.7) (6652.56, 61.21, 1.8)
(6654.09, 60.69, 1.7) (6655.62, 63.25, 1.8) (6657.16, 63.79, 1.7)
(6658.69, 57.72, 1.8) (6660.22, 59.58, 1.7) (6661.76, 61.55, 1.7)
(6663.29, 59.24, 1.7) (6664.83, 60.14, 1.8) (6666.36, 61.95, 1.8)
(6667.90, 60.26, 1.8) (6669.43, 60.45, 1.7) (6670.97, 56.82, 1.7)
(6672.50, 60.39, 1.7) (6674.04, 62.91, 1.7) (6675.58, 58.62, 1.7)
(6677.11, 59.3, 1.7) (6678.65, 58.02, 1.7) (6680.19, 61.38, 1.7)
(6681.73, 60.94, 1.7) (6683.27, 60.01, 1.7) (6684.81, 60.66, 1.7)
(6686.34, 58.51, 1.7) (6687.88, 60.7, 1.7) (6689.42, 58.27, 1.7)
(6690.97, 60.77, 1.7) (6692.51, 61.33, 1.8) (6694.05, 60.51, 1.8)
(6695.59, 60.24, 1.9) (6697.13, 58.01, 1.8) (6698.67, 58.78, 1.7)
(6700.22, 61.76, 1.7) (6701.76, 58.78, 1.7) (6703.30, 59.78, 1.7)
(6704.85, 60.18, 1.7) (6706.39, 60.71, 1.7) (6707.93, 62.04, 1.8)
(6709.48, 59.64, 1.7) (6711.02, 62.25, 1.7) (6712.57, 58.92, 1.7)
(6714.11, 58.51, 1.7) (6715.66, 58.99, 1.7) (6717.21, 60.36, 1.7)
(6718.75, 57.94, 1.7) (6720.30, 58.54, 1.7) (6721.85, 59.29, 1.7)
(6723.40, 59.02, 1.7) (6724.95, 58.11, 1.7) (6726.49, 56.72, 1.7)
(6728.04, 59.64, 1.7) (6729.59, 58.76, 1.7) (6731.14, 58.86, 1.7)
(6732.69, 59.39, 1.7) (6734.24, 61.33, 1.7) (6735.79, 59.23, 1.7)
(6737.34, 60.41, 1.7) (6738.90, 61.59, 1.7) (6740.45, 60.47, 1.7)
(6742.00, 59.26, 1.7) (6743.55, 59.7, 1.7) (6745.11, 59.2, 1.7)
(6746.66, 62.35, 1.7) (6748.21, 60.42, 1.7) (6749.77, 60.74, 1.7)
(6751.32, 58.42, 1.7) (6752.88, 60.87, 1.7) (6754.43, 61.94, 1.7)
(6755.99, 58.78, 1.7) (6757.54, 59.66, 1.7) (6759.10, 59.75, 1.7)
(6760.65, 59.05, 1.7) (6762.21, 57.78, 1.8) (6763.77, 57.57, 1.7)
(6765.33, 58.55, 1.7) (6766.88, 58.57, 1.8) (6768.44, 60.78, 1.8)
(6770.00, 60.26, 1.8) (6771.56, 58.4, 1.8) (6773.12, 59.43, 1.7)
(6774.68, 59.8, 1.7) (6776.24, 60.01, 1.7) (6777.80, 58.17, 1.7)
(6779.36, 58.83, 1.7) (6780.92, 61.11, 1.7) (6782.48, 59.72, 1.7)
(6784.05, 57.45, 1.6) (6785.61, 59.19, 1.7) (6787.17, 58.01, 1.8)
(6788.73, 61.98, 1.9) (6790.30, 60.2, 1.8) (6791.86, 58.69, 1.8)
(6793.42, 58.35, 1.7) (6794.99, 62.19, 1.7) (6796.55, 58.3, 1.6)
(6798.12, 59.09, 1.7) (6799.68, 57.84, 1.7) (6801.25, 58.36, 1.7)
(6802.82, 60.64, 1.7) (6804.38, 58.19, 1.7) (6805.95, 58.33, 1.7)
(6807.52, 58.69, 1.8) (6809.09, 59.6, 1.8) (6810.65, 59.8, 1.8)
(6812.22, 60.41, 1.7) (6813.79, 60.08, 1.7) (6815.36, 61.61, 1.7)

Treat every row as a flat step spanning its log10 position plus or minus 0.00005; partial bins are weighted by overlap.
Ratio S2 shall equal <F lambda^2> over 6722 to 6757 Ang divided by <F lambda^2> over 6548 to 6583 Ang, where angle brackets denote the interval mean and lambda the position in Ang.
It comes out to 1.1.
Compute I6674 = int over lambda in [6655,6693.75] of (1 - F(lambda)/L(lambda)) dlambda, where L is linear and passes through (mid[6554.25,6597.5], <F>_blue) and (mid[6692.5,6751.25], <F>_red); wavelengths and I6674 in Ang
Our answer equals -0.8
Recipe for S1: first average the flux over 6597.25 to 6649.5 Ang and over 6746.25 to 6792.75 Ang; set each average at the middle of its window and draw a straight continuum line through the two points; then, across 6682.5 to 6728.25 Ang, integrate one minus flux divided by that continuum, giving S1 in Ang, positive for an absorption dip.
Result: 0.5 Ang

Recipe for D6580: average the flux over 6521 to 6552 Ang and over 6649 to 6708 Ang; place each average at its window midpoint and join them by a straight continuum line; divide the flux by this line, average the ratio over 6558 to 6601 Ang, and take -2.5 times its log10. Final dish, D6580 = 0.052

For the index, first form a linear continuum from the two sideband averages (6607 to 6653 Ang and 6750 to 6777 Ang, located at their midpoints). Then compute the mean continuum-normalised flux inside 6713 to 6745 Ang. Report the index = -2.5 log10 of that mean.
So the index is 0.01 mag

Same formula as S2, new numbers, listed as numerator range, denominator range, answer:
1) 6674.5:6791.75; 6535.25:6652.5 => 1.04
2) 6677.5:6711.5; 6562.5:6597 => 1.07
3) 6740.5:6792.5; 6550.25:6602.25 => 1.08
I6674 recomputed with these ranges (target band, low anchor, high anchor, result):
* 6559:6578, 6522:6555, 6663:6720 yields 2.02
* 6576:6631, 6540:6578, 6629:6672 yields -2.60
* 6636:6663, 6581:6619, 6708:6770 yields 0.06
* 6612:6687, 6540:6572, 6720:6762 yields -3.55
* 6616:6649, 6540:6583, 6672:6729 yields -1.49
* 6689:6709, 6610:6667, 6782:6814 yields 0.07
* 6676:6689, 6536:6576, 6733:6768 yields -0.21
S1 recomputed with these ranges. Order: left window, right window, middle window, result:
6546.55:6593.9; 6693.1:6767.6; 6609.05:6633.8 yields -1.30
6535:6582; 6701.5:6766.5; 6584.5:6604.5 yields -1.17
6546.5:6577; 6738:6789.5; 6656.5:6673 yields -0.65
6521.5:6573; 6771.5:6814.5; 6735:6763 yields -0.40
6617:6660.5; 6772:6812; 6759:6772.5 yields 0.15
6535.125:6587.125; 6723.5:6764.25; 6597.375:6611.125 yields -0.87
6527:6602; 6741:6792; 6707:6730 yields 0.06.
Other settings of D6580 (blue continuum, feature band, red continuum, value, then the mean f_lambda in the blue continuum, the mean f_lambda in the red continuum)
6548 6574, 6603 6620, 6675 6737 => -0.083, 55.4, 59.6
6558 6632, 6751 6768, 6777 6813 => 0.001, 59.5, 59.3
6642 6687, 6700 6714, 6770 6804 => -0.008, 60.2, 59.3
